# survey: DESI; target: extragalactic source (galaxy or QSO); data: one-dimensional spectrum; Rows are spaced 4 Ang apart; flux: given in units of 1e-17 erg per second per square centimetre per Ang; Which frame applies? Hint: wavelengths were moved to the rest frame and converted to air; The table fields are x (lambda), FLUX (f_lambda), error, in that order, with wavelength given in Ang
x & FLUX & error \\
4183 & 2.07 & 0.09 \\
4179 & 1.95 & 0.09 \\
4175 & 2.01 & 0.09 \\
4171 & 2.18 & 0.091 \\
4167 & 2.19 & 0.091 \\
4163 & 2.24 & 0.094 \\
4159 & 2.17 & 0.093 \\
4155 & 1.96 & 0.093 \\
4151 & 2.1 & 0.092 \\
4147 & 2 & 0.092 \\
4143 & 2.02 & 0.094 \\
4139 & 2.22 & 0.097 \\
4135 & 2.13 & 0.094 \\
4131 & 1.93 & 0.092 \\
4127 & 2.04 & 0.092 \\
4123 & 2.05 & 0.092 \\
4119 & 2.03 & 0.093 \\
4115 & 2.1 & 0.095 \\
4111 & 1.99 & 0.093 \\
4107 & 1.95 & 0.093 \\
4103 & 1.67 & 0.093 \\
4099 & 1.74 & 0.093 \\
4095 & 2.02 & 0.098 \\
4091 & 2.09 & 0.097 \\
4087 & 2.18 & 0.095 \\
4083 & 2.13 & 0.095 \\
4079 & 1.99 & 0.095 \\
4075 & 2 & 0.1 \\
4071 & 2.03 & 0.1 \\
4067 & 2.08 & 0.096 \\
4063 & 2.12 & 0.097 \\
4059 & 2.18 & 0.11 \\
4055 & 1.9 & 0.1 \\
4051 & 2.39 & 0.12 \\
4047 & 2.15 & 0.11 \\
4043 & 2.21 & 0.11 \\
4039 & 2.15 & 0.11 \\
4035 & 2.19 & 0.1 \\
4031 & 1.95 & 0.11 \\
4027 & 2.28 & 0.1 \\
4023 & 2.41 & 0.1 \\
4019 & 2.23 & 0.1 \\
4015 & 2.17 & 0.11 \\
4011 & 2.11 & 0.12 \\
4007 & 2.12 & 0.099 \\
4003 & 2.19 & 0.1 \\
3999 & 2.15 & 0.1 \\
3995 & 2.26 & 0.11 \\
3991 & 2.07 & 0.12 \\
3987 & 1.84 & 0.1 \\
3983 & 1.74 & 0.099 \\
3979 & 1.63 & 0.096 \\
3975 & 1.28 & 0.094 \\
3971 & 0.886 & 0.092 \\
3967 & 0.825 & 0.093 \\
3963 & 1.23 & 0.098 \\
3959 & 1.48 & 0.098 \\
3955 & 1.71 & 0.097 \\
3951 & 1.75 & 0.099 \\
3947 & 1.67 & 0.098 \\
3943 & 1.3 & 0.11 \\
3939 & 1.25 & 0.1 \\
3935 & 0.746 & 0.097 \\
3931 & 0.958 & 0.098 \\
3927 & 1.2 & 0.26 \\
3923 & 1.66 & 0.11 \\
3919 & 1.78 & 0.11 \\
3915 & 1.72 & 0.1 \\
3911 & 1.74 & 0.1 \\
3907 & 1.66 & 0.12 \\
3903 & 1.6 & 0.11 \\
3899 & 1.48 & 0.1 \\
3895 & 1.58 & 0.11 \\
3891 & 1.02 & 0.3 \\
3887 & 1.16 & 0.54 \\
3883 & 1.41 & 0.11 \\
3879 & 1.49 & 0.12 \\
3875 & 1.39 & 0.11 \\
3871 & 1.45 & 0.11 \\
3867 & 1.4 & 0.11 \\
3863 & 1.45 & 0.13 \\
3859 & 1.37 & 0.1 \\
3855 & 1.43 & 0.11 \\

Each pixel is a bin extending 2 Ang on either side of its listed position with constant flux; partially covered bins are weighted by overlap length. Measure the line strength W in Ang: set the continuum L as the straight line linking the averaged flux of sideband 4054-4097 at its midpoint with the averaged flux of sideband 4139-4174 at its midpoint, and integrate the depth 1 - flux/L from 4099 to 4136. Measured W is 2.1 Ang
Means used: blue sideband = 2.07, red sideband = 2.11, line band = 1.97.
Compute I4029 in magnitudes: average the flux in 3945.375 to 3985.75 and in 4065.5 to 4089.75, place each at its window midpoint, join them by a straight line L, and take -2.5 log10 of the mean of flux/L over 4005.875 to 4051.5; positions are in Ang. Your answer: -0.223 mag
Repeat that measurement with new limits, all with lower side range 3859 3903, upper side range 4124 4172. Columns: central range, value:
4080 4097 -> -0.09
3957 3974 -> 0.40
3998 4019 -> -0.24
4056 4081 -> -0.10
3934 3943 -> 0.38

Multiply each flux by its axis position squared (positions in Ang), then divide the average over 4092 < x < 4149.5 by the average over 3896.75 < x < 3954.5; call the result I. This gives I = 1.5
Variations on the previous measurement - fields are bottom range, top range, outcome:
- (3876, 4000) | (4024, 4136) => 1.49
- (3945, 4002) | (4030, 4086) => 1.36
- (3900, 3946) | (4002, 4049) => 1.61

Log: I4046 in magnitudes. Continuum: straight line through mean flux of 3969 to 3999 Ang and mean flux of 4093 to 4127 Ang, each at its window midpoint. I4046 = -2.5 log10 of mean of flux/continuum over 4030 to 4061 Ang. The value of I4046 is -0.18 mag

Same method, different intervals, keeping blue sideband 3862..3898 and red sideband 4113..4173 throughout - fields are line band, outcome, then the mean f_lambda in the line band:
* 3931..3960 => 0.13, 1.38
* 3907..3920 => -0.18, 1.73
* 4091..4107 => 0.06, 1.86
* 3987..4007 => -0.25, 2.13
